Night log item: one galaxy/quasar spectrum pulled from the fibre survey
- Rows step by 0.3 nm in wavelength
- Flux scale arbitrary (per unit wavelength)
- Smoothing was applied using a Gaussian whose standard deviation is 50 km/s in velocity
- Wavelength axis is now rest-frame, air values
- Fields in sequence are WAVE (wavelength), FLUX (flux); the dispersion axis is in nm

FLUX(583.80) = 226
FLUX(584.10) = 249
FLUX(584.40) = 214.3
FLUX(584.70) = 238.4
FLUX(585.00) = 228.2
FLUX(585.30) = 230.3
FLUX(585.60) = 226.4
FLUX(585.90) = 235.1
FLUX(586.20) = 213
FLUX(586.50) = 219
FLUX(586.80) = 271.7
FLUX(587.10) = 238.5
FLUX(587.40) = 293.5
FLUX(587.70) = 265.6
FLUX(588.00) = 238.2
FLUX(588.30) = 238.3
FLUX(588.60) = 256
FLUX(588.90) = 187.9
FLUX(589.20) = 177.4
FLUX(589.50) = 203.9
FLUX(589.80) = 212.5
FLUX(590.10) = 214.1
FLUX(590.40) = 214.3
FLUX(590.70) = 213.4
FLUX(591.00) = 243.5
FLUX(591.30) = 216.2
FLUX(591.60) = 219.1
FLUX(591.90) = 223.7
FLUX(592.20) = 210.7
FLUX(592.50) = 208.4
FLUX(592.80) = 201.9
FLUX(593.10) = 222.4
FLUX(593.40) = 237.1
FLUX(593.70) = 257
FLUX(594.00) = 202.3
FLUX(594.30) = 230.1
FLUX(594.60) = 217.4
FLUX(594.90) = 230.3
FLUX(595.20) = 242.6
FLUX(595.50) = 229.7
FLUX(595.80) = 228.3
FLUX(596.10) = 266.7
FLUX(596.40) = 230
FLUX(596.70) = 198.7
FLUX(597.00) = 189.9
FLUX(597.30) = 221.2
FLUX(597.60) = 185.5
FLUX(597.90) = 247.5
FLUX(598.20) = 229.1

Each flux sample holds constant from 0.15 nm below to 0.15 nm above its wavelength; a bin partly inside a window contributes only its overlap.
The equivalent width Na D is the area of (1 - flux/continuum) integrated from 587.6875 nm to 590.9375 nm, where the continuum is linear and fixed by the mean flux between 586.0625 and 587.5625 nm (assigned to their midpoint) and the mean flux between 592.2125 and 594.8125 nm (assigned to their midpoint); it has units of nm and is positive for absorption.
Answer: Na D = 0.26 nm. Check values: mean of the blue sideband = 248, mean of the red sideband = 222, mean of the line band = 219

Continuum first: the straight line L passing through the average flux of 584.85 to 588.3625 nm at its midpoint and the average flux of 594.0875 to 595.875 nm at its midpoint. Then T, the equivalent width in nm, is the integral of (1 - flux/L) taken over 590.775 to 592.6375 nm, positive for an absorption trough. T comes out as 0.11 nm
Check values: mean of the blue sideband 242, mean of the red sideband 229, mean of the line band 220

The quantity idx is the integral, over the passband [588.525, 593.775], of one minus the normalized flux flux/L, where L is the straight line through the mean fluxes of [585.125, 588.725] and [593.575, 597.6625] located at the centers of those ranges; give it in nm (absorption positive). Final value 0.389 nm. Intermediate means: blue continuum 244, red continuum 224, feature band 217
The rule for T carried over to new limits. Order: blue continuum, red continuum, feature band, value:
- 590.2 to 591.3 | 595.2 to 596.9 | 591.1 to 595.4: 0.06 nm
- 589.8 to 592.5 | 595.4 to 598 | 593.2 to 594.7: -0.06 nm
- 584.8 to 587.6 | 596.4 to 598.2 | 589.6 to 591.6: 0.09 nm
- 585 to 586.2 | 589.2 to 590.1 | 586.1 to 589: -0.36 nm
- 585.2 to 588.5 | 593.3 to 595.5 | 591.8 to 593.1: 0.12 nm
